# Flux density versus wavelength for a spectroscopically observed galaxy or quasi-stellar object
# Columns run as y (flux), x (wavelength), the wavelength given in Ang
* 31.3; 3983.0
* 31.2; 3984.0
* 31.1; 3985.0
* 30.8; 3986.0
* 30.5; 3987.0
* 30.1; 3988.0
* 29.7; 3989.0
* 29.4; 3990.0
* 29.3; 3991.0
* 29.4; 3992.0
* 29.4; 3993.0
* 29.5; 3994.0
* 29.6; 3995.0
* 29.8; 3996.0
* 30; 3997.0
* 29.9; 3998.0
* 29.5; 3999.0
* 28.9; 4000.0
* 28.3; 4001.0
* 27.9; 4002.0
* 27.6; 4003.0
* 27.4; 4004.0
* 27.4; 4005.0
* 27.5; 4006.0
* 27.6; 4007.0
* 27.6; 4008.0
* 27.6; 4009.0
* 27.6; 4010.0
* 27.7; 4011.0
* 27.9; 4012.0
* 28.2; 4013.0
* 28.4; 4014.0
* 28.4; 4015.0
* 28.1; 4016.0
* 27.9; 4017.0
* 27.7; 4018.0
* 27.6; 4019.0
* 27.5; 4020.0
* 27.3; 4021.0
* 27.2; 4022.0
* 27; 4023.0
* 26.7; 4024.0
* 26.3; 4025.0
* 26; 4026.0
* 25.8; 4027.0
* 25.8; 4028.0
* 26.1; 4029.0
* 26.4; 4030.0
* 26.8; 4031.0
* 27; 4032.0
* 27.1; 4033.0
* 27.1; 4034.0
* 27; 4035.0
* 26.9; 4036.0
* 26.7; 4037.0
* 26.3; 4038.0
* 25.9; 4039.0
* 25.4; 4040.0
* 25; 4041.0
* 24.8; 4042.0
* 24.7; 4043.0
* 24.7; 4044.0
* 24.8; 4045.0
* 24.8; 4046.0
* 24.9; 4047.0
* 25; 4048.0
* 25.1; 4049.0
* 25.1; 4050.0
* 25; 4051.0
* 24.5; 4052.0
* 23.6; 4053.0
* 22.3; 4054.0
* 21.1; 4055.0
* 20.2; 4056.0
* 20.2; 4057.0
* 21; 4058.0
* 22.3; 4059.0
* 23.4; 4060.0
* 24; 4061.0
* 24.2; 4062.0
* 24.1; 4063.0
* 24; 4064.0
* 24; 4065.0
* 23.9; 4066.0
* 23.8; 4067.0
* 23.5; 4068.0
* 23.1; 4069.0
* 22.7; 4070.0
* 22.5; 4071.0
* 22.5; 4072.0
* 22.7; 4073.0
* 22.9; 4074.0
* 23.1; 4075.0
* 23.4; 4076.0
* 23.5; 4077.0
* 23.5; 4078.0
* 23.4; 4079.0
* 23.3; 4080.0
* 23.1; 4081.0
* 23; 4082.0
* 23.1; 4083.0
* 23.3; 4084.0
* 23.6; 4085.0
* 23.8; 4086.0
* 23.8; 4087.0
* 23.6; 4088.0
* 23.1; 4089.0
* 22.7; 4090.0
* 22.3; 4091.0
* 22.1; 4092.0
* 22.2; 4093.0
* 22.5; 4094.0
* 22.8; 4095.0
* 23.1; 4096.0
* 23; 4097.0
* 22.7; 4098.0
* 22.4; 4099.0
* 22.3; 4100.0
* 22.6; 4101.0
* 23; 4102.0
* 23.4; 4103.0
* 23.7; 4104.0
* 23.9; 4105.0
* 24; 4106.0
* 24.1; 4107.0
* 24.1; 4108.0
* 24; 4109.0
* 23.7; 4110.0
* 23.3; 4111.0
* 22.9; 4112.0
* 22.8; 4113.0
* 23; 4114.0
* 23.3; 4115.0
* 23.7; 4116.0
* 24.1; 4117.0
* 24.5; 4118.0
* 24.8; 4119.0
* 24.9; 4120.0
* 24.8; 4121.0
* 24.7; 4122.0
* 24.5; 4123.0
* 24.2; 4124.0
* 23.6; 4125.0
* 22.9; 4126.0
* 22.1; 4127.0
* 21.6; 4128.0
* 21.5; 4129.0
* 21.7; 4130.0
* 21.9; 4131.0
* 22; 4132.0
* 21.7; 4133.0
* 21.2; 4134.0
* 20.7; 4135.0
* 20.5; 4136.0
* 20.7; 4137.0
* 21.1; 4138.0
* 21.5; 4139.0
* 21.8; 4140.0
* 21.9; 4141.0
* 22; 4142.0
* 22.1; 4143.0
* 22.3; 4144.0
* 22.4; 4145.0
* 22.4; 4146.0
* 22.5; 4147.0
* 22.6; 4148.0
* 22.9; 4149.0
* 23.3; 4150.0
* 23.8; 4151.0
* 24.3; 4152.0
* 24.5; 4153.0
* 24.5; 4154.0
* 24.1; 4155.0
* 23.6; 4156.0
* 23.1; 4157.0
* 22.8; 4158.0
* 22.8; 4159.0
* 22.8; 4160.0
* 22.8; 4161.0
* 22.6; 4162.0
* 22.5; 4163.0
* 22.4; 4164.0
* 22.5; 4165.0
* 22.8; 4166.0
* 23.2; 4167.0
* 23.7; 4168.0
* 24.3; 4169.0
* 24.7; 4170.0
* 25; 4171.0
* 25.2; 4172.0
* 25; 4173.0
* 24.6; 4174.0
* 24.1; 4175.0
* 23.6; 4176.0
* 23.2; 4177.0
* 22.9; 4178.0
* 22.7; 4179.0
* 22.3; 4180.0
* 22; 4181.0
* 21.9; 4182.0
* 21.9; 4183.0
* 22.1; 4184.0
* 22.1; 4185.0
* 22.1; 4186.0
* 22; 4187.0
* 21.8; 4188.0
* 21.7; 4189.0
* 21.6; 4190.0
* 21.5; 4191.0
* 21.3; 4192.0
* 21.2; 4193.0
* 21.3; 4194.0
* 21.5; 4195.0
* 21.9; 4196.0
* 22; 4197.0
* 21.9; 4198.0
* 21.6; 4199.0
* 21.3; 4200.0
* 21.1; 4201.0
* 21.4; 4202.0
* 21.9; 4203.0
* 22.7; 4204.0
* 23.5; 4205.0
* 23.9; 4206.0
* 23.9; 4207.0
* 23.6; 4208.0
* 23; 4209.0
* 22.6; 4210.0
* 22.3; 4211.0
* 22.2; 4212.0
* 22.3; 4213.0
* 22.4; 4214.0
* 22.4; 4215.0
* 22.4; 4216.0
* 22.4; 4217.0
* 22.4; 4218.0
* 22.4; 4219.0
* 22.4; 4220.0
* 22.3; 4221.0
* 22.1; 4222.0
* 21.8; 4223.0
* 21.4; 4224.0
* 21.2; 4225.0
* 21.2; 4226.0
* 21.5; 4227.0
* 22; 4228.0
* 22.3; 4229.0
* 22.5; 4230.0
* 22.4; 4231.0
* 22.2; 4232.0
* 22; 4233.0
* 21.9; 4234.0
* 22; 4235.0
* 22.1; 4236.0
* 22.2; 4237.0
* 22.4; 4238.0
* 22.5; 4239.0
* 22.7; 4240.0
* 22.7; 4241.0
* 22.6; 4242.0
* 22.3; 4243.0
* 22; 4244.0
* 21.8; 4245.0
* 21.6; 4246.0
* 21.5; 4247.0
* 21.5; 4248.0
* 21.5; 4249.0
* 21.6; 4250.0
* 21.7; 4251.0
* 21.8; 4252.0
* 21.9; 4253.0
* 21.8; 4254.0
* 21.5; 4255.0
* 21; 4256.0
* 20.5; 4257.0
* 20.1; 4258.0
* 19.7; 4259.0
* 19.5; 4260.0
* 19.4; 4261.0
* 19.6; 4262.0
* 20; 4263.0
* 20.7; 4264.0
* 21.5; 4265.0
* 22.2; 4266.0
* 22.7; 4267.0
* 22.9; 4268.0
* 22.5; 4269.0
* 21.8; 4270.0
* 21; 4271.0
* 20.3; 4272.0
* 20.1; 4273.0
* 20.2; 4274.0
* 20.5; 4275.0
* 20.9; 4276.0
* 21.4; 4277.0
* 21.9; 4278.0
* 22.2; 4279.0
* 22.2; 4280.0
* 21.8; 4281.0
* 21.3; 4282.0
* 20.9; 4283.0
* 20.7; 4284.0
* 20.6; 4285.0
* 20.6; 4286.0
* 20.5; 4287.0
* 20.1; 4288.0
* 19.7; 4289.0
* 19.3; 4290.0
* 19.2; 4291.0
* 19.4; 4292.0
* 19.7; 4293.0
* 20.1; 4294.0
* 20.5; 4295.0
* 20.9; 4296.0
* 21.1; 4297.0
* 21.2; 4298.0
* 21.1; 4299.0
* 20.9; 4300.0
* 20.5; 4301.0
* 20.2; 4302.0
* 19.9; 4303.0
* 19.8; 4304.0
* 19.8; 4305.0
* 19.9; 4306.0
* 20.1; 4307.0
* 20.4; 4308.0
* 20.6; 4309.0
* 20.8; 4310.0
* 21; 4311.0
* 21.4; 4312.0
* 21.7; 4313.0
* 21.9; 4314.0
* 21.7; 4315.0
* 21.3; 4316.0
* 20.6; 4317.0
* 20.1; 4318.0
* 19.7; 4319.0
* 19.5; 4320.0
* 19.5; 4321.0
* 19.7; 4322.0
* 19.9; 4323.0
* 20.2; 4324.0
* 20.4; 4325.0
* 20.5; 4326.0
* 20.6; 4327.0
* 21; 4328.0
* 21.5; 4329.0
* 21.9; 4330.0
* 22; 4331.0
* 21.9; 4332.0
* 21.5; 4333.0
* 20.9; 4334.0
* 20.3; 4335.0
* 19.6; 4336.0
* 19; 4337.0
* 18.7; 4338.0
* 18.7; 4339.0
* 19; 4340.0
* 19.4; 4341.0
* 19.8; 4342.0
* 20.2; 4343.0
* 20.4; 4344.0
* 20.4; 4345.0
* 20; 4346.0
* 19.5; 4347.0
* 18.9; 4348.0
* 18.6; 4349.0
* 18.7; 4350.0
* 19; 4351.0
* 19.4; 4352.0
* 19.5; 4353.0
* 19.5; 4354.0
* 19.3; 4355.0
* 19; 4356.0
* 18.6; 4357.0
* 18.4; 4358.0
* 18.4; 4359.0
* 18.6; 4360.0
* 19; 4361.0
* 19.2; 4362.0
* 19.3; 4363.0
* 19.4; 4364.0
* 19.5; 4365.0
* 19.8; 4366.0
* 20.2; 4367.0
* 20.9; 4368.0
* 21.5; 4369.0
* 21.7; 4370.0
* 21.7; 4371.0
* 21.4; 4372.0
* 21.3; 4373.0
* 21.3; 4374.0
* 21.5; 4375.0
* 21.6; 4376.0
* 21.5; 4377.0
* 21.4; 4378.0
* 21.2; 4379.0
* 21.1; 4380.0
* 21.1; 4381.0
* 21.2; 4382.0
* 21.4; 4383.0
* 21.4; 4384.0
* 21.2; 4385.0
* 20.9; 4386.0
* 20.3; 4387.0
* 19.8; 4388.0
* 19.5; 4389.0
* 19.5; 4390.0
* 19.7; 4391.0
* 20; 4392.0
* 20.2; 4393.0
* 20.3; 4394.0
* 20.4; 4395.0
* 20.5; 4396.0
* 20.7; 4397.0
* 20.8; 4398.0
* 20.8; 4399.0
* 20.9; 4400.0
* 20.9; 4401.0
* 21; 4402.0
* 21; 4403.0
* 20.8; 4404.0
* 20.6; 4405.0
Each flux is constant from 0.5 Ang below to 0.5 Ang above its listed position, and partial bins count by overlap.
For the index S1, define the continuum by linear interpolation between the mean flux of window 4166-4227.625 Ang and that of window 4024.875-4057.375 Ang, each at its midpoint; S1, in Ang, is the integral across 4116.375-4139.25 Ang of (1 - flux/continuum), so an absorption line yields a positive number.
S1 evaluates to 0.95 Ang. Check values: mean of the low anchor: 25.1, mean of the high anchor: 22.5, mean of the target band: 22.7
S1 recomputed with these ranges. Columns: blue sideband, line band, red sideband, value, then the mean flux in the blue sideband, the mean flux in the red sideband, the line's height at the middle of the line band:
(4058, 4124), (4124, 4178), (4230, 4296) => -0.5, 23.4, 21.2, 22.6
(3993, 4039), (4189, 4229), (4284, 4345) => 1.5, 27.6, 20.4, 22.9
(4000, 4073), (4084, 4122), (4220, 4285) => 1.5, 25.6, 21.5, 24.3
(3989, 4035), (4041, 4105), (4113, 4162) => 5.3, 27.9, 22.8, 25.4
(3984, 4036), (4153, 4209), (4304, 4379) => 3.0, 28.1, 20.2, 24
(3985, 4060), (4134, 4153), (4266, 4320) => 1.5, 26.8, 20.8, 24.1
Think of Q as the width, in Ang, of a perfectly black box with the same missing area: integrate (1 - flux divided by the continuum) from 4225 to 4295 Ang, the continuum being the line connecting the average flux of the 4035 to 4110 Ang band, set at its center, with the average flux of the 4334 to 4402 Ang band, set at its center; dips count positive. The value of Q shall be 0.4 Ang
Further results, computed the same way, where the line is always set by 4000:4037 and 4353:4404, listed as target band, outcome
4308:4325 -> 0.8 Ang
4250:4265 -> 1.3 Ang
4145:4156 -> 0.6 Ang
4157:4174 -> 0.7 Ang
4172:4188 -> 0.9 Ang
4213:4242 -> 1.4 Ang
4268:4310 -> 2.8 Ang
